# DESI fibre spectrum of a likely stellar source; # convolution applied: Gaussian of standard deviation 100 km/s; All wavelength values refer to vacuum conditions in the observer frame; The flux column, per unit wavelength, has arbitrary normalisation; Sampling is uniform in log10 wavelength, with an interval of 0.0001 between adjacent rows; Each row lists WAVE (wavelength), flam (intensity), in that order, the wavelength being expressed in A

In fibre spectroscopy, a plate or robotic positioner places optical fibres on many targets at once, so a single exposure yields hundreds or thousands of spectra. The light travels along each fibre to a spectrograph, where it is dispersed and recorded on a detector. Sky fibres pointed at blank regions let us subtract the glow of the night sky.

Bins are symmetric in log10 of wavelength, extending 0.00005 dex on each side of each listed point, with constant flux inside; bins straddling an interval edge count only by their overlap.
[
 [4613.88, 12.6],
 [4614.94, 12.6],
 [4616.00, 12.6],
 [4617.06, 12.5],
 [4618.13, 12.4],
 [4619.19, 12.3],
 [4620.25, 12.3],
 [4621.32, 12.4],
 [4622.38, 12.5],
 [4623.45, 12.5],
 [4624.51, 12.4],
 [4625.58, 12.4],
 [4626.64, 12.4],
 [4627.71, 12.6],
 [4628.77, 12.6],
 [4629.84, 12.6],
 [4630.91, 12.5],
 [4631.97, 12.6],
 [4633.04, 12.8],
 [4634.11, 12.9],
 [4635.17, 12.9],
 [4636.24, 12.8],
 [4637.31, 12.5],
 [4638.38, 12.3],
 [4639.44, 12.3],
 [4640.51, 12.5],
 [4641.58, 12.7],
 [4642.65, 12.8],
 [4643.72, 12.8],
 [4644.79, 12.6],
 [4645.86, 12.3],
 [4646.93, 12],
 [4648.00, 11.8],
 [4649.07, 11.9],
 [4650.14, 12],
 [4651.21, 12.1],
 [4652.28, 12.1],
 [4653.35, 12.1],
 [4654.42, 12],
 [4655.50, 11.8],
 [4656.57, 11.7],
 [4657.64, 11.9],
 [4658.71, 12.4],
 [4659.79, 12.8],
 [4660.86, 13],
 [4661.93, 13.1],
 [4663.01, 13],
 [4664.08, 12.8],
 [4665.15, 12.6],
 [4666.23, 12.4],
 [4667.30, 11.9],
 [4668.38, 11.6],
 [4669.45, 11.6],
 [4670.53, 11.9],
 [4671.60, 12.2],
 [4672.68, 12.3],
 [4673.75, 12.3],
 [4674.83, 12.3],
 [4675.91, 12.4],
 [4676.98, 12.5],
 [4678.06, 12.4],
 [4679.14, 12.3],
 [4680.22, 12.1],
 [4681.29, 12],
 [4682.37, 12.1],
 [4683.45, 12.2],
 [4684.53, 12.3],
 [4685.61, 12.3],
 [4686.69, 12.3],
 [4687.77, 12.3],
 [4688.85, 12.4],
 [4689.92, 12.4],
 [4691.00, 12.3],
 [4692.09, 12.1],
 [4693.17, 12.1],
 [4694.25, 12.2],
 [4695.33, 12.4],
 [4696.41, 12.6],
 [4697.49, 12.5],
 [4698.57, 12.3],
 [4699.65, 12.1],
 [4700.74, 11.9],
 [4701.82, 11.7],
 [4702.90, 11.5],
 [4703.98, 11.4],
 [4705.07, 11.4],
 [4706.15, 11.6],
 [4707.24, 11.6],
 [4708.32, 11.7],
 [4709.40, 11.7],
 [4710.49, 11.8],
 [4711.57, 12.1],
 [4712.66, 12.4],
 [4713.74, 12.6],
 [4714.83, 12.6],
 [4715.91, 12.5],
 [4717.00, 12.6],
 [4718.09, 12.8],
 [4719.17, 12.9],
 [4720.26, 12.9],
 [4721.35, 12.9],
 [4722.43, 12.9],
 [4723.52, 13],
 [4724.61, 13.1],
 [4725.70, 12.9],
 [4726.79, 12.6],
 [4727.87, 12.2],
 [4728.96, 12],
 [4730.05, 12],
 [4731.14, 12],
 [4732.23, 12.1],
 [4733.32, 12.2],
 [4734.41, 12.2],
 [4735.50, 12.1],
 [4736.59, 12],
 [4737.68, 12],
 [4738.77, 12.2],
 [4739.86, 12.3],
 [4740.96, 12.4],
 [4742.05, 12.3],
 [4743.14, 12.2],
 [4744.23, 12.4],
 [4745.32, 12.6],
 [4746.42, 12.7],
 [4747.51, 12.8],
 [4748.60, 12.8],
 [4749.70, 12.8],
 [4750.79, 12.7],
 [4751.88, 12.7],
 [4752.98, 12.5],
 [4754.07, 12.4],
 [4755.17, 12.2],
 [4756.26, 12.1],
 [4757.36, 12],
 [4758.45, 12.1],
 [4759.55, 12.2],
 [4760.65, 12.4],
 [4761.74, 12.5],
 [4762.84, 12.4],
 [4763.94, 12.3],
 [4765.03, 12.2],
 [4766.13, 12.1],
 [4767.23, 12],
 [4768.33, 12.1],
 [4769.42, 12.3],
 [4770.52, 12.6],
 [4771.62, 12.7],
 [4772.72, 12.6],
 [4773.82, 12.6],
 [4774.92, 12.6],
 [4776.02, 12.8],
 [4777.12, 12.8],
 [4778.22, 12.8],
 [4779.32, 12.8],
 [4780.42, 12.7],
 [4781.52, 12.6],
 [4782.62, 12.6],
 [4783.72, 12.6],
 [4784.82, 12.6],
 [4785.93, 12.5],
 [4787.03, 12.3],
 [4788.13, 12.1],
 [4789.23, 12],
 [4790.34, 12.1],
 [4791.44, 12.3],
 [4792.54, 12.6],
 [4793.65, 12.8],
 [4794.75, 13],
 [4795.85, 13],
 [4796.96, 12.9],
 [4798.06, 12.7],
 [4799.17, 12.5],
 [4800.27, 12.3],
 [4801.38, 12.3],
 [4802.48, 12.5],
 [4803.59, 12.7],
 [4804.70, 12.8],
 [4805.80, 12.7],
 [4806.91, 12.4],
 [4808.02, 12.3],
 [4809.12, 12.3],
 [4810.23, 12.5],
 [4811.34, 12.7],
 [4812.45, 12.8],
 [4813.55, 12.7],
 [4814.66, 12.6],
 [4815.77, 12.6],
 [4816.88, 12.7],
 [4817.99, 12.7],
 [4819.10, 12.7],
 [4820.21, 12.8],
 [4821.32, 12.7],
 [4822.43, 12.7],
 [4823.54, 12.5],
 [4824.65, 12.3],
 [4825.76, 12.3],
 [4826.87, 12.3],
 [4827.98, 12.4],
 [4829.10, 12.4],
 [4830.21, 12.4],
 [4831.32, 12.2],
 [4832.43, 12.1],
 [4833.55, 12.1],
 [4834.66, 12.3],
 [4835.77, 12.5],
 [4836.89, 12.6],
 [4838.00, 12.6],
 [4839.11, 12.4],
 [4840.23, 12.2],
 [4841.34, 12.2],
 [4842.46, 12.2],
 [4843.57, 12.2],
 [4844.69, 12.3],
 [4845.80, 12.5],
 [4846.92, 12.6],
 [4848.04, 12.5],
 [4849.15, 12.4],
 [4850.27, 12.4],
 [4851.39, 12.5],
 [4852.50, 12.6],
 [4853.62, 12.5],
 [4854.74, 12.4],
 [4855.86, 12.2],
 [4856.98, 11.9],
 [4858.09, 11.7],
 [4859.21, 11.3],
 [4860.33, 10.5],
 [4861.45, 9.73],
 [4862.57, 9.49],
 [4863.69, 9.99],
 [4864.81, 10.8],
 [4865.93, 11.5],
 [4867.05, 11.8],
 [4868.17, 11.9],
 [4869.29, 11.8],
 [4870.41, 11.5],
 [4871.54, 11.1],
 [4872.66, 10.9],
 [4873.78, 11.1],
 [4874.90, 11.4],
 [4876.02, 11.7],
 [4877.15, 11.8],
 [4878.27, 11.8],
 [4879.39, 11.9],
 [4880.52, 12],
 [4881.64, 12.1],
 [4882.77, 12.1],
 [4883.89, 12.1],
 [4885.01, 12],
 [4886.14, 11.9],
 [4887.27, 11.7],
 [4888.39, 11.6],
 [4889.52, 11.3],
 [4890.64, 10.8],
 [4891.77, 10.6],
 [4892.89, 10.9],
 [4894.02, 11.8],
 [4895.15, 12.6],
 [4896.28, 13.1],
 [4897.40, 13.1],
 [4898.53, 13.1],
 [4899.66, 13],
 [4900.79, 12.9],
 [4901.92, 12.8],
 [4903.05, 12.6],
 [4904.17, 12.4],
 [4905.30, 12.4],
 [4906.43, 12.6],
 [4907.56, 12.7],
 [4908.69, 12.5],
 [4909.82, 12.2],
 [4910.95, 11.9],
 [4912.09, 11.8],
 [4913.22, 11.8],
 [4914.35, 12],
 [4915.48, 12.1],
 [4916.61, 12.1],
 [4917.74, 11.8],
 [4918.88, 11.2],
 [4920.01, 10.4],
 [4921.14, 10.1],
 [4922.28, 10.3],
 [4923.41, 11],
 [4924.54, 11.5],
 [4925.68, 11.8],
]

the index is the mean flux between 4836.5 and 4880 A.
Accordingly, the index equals 11.8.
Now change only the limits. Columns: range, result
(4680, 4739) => 12.2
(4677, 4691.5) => 12.3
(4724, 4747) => 12.3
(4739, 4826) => 12.5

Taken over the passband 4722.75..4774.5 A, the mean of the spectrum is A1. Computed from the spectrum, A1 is 12.4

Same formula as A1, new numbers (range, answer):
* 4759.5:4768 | 12.3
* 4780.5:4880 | 12.2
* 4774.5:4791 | 12.5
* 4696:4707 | 11.9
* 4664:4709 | 12.1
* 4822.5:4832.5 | 12.4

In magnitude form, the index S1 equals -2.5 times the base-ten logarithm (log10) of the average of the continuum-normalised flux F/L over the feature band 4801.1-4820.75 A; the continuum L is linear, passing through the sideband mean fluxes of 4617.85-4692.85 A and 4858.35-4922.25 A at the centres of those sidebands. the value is -0.060 mag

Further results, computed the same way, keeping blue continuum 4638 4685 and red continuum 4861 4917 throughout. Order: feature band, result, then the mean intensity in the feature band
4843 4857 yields -0.04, 12.4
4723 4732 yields -0.03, 12.5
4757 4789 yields -0.03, 12.4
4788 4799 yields -0.05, 12.6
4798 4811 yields -0.04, 12.5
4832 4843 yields -0.04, 12.3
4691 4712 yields 0.02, 11.9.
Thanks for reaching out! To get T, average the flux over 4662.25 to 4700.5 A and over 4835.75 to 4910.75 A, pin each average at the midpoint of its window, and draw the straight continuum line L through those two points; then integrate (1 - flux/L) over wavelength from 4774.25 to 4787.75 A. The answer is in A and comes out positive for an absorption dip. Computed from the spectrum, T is -0.6 A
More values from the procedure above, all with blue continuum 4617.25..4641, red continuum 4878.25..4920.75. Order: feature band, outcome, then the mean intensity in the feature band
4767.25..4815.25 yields -1.3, 12.6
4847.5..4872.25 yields 1.1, 11.6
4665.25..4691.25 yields 0.5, 12.2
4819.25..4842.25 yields -0.5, 12.4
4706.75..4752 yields -0.2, 12.4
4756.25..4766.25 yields 0.0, 12.2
